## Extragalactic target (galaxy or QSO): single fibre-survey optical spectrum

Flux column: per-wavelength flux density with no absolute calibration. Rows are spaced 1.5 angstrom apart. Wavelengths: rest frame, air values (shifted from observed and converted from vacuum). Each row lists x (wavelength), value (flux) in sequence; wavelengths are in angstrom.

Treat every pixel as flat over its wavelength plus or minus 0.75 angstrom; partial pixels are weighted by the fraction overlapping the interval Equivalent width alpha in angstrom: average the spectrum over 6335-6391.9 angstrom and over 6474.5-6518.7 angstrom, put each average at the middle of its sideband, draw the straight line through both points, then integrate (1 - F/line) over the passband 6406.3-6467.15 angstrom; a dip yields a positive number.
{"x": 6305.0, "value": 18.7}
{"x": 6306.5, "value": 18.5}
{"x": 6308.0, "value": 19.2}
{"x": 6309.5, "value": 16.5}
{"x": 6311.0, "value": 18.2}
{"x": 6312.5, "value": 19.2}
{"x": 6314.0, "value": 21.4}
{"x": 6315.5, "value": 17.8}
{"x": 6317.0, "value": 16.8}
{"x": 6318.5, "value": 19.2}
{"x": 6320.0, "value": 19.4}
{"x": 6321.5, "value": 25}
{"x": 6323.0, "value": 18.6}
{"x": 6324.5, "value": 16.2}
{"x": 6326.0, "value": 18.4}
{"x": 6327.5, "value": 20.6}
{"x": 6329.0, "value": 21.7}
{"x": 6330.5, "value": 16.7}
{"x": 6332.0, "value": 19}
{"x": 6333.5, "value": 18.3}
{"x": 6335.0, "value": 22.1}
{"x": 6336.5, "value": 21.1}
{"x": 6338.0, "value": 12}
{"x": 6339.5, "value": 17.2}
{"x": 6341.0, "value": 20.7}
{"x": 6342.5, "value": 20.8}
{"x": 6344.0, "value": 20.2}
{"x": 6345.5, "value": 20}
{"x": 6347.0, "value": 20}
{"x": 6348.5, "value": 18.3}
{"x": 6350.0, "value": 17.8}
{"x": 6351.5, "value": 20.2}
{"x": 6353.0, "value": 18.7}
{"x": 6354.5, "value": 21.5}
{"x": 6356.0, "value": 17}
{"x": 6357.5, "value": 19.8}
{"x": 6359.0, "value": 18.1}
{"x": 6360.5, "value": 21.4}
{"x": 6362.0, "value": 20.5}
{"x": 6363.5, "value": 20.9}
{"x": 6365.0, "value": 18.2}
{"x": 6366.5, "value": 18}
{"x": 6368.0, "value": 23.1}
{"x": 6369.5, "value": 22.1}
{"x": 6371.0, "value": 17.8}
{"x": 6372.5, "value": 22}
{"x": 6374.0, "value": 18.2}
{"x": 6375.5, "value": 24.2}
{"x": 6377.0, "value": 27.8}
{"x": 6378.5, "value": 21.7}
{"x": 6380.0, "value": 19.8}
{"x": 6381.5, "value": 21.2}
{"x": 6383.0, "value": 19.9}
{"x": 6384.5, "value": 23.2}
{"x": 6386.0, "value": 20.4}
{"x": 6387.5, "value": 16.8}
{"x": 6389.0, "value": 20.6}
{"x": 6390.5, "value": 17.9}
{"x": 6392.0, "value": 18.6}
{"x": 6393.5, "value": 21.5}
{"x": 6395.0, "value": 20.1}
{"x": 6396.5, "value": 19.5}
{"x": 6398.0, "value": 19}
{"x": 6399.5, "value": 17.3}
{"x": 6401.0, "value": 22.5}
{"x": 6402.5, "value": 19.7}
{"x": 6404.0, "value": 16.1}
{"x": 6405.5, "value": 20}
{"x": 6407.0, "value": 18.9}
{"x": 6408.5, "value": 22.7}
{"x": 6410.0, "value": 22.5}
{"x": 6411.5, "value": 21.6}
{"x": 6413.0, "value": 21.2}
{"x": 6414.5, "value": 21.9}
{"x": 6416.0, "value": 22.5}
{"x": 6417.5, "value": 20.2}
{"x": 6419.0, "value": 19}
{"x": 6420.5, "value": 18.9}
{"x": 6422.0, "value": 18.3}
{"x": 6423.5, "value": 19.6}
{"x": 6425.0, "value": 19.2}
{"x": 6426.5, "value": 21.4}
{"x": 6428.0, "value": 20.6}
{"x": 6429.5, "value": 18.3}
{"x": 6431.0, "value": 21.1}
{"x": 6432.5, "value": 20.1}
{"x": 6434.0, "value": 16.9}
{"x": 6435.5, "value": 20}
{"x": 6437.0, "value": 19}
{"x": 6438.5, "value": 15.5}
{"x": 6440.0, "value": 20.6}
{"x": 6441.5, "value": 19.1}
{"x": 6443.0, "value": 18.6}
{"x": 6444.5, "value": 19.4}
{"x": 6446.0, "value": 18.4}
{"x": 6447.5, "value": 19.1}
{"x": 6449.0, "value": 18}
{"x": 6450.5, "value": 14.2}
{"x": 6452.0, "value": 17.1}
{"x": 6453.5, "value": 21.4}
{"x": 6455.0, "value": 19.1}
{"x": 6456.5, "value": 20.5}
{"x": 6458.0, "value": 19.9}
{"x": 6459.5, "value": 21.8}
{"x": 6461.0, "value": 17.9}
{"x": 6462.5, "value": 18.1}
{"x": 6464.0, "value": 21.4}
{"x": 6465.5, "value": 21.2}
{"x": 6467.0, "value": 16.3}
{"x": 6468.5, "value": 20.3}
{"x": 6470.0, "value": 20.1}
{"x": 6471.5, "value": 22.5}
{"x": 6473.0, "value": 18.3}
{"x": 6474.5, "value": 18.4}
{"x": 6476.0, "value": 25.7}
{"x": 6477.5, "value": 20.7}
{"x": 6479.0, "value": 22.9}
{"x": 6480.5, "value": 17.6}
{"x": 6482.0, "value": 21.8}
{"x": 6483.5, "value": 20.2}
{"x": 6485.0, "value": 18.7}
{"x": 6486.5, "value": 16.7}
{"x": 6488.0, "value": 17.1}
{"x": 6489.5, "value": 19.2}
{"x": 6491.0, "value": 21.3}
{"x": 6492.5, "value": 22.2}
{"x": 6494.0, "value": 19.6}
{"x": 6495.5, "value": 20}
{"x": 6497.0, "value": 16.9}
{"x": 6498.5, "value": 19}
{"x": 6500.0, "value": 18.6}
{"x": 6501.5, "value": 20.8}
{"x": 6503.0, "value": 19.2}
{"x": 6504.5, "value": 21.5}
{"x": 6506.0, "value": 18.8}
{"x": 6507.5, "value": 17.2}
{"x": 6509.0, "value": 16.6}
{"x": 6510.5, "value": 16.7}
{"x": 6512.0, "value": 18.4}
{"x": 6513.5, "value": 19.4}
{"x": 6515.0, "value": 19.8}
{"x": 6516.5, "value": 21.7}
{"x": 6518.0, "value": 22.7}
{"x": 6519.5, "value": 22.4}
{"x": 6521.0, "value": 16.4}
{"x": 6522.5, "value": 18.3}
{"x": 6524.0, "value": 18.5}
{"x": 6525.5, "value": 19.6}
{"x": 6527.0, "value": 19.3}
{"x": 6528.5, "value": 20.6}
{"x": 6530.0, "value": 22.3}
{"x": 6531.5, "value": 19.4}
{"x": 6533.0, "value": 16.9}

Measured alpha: 0.7 angstrom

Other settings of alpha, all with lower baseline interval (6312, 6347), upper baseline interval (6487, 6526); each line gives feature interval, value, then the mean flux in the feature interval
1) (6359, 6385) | -2.4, 21.1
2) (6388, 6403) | -0.3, 19.6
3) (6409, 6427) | -1.2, 20.5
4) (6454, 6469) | -0.3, 19.7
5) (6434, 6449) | 0.4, 18.7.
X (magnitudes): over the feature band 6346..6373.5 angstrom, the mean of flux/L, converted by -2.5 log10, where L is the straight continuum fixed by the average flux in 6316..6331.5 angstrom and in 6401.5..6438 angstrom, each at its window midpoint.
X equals -0.01 mag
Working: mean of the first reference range 19.2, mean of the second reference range 20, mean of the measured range 19.7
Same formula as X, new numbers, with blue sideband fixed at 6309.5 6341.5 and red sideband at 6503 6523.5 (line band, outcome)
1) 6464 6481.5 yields -0.07 mag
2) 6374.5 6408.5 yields -0.07 mag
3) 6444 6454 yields 0.06 mag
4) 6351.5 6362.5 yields -0.03 mag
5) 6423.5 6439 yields -0.01 mag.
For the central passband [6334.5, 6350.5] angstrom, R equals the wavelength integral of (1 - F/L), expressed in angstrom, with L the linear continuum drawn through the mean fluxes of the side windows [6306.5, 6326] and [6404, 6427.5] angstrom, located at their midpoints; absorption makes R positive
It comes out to 0.18 angstrom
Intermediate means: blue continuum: 18.9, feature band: 19.1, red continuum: 20.4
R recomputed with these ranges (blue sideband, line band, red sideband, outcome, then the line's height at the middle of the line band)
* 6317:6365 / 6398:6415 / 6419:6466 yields -0.96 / 19.2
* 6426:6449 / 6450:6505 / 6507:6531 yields -1.23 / 19.3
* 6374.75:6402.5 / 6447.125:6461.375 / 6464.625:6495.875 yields 0.91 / 20.2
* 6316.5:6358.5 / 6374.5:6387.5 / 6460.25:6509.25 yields -1.72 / 19.3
